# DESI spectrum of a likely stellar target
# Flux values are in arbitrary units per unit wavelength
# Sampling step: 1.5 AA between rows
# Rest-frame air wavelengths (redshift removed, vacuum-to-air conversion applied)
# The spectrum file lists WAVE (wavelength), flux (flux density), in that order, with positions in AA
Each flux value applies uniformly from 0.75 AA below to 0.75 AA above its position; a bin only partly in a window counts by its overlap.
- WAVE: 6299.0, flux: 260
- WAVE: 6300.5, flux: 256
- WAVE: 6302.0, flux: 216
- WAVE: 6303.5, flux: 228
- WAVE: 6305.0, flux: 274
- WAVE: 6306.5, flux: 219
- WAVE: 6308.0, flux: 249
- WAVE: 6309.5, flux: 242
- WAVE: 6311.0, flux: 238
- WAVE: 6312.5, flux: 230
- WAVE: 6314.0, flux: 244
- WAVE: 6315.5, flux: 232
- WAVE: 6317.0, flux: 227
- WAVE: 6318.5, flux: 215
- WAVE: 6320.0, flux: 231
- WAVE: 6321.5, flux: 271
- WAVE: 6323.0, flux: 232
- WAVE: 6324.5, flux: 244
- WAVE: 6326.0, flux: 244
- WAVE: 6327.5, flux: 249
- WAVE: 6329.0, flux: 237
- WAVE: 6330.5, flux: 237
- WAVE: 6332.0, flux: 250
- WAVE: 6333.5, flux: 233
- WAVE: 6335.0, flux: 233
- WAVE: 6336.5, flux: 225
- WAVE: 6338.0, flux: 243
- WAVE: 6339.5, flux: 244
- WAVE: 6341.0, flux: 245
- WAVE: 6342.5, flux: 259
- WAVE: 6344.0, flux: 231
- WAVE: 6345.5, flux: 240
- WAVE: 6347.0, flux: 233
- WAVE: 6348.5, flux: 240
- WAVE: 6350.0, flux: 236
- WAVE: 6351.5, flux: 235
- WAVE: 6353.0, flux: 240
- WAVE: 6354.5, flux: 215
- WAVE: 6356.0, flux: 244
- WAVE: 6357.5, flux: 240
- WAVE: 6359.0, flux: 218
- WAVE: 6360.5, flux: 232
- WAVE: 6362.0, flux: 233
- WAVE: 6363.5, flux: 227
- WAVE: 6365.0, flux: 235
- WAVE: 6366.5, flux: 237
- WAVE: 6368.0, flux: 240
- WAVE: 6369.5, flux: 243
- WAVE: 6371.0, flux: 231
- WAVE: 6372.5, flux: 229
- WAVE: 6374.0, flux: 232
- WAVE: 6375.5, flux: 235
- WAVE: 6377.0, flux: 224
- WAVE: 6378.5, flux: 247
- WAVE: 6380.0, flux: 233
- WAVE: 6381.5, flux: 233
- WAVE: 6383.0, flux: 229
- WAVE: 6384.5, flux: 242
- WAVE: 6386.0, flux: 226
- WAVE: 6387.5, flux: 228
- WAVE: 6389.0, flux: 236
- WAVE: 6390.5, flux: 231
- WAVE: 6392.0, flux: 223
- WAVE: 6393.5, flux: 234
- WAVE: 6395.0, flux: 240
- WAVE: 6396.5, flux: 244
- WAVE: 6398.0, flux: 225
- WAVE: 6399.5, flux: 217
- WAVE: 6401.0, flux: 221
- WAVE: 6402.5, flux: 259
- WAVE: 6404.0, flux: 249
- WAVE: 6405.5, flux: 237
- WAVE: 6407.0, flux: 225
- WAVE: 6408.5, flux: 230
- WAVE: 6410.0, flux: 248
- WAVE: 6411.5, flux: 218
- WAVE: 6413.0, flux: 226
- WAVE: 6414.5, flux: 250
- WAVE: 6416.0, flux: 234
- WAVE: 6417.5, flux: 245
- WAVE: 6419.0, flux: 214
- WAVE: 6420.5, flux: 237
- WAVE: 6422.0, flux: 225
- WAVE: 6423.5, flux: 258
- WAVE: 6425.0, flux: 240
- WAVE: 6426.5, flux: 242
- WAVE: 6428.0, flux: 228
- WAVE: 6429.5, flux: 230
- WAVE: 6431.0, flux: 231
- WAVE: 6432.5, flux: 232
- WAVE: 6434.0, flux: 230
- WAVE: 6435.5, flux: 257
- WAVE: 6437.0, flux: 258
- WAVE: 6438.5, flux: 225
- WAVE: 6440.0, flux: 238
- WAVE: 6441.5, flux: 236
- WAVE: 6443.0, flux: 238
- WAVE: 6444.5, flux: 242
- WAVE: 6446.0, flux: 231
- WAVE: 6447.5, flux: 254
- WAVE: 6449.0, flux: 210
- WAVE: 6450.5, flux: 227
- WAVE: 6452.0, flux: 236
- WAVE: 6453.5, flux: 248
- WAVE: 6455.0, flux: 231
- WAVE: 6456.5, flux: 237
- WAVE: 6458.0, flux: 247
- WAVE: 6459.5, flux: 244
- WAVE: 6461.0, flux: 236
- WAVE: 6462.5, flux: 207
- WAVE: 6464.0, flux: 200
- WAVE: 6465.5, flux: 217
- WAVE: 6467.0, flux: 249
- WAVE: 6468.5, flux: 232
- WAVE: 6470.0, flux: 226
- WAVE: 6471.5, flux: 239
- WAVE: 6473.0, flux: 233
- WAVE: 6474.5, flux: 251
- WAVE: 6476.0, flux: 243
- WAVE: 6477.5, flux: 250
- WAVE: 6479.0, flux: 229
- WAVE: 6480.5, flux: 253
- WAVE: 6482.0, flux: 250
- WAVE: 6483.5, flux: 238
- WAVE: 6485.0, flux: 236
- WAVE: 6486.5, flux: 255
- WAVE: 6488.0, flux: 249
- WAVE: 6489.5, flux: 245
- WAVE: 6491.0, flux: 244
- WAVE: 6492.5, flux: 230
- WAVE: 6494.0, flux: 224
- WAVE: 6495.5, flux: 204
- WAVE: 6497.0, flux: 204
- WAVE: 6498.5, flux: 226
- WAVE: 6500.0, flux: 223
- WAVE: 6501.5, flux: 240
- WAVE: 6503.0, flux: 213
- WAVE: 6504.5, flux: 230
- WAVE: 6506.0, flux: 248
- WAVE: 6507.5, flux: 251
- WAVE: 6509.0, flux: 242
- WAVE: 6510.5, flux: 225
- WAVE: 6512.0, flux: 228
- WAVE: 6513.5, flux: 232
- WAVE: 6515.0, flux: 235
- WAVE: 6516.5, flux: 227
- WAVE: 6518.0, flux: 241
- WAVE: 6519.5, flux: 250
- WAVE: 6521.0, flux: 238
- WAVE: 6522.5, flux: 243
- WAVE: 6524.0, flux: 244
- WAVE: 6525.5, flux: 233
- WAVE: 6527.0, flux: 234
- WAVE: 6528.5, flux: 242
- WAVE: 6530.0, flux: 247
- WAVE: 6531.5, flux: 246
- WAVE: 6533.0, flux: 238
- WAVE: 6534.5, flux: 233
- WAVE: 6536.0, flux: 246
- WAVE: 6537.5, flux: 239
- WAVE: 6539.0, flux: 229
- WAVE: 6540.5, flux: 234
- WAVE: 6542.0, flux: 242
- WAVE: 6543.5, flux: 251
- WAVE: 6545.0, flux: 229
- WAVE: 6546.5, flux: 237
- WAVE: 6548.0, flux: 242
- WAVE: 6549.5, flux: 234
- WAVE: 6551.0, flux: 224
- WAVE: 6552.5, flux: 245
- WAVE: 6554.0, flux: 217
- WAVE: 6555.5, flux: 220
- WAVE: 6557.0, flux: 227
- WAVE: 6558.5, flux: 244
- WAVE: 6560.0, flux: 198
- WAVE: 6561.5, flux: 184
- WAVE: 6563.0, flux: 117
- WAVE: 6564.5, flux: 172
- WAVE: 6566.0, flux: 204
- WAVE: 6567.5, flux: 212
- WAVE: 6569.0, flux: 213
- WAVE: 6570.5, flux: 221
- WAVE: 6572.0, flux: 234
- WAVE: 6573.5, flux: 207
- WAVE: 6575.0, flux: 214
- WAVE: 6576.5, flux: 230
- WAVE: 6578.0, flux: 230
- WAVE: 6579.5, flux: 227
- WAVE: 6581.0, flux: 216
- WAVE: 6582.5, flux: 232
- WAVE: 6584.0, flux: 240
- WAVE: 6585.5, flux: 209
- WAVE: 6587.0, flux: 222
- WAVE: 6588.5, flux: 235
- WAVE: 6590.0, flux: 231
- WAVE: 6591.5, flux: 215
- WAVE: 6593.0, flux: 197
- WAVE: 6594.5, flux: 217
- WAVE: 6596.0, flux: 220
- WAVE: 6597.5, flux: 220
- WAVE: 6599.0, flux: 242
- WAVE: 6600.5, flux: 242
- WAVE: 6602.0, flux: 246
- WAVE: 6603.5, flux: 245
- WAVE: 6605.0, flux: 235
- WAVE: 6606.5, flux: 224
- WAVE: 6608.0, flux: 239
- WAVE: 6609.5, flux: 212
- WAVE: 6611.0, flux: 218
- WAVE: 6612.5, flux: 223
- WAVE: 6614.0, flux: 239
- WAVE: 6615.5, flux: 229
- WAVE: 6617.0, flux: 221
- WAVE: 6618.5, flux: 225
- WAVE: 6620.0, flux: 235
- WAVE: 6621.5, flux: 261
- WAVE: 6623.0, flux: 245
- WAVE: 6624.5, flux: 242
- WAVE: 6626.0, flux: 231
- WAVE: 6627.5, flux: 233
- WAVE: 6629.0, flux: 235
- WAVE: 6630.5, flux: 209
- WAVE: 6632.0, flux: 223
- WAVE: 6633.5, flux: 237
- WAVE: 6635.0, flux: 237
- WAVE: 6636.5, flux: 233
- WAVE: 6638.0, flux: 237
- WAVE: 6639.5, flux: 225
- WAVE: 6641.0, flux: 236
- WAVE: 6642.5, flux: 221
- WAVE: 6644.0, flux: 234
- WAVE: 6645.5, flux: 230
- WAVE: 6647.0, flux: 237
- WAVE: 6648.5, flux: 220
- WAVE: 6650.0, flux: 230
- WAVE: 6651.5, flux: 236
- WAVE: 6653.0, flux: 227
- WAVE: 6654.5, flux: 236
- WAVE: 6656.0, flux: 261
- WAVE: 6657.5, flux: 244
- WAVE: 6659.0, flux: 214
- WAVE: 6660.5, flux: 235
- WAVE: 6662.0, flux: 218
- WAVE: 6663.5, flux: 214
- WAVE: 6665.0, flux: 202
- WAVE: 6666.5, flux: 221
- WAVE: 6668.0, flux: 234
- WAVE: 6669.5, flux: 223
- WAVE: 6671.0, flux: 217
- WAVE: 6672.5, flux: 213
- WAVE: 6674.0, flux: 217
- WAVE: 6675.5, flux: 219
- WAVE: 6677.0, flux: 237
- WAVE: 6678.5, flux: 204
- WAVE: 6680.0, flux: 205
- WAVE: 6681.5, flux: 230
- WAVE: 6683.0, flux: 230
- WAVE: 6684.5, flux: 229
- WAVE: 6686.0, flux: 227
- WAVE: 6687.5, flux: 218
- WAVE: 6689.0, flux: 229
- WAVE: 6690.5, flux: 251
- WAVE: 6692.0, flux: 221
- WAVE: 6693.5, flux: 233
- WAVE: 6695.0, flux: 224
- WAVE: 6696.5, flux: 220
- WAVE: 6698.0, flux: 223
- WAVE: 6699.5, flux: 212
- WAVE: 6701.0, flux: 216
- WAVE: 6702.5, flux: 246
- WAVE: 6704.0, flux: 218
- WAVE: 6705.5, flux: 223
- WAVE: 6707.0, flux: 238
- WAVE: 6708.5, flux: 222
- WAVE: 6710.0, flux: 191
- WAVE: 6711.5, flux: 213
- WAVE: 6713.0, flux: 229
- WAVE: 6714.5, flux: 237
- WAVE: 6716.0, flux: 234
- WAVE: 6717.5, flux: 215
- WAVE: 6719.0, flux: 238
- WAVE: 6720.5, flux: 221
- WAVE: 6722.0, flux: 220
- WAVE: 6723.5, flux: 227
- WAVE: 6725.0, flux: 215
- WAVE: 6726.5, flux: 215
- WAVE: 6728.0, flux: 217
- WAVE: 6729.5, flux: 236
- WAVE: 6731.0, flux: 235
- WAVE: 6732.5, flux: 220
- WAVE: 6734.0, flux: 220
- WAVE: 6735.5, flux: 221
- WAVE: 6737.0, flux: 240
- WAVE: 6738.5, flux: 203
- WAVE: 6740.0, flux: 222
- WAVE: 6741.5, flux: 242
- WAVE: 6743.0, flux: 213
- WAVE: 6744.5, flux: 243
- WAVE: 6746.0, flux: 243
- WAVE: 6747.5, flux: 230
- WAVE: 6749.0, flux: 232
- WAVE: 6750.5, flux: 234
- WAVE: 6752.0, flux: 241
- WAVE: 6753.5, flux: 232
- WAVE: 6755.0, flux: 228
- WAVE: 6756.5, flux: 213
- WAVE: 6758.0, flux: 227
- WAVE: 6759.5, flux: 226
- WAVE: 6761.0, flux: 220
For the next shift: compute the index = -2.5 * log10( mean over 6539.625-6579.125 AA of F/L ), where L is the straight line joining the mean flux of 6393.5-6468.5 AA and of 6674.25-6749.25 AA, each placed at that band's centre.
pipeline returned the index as 0.06 mag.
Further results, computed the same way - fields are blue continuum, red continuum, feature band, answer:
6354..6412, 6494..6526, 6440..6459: -0.018 mag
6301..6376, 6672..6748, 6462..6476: 0.014 mag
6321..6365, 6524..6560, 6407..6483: 0.005 mag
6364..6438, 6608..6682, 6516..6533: -0.042 mag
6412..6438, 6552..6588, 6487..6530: -0.049 mag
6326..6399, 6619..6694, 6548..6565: 0.106 mag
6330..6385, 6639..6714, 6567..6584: 0.029 mag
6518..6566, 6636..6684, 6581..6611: 0.001 mag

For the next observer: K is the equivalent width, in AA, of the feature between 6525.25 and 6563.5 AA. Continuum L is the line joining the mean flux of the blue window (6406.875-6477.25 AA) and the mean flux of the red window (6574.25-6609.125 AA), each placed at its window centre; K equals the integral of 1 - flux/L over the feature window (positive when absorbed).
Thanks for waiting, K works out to 0.1 AA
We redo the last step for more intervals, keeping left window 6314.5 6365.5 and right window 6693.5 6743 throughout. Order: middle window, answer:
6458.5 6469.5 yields 0.26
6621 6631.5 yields -0.41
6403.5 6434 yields -0.09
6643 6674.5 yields -0.17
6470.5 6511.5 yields -0.80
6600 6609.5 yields -0.37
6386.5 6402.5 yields 0.25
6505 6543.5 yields -1.43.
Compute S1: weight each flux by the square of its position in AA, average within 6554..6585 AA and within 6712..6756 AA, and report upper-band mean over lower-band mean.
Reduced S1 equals 1.13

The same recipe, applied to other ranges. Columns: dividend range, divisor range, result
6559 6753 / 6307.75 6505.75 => 1.03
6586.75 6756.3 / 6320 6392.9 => 1.06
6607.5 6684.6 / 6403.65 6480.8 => 1.03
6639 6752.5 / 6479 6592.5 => 1.04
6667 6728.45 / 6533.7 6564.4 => 1.04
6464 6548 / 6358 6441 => 1.04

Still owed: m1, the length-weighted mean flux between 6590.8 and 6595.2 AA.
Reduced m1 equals 210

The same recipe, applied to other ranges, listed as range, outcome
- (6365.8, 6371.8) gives 238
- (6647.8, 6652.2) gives 229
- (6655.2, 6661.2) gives 239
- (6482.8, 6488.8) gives 245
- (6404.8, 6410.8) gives 235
